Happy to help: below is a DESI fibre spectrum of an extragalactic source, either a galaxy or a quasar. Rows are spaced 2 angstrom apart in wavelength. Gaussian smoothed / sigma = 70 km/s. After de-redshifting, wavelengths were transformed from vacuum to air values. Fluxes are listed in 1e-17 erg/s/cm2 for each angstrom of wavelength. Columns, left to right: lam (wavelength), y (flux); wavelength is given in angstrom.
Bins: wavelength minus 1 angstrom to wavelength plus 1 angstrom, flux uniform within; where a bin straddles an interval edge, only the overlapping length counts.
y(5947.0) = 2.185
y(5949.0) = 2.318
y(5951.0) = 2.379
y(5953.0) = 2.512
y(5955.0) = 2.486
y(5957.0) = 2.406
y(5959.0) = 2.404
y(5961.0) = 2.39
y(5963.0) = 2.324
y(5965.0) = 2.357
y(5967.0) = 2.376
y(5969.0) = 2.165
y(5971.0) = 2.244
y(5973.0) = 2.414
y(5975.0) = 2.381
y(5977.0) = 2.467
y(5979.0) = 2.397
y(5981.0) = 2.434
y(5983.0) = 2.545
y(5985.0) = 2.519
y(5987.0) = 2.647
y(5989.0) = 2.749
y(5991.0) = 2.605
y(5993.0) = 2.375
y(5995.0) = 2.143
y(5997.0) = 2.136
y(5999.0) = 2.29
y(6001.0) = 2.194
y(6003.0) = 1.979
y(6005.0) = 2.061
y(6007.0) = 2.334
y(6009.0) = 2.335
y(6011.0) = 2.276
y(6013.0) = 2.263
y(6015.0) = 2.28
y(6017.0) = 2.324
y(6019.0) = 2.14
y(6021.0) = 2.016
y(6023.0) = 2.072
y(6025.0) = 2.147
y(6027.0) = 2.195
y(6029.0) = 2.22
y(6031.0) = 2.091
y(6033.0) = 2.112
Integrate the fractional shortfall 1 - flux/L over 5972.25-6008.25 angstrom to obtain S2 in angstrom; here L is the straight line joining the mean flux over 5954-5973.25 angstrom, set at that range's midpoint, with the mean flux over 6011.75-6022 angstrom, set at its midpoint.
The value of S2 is -1.4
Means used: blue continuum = 2.35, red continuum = 2.21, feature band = 2.37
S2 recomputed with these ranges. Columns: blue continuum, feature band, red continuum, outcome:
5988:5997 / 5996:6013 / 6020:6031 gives 0.8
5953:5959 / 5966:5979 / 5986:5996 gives 0.7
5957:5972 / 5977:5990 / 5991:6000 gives -1.4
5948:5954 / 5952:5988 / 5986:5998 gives 0.1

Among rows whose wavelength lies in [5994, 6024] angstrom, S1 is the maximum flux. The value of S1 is 2.335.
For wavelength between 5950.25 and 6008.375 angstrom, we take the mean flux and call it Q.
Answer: 2.37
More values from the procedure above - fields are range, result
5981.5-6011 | 2.35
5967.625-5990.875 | 2.46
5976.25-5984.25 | 2.46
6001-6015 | 2.21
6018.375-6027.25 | 2.11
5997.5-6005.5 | 2.14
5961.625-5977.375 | 2.34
